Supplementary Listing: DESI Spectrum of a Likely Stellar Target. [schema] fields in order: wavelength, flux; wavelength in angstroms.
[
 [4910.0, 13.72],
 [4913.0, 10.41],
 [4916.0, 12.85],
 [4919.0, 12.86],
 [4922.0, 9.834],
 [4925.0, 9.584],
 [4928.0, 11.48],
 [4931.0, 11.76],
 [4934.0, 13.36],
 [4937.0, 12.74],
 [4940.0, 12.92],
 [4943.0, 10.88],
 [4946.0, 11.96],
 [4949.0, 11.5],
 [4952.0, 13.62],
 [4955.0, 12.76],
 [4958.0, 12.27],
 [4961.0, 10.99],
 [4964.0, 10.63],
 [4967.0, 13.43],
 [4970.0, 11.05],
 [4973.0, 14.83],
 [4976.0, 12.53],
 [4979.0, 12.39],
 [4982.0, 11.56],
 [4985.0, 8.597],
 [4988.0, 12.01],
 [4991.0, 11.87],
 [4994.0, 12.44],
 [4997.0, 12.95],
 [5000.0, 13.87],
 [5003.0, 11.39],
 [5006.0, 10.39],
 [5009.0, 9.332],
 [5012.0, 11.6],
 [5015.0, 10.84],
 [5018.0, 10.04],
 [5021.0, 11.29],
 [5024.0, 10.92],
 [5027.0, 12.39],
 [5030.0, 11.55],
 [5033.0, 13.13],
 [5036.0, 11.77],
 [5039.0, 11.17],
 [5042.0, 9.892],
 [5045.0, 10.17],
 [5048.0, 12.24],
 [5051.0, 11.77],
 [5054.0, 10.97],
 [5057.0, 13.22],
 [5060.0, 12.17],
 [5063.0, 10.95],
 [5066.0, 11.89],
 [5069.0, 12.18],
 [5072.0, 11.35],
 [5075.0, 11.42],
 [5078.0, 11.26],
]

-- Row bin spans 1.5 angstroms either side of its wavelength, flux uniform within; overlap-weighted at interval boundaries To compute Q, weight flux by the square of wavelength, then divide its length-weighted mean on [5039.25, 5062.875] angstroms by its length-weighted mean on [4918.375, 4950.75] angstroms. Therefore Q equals 1.0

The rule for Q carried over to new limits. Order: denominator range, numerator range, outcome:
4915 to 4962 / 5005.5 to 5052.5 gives 0.97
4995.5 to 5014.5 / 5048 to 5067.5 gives 1.05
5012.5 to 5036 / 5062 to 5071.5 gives 1.03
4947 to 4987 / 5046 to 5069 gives 1.02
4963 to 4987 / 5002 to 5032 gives 0.94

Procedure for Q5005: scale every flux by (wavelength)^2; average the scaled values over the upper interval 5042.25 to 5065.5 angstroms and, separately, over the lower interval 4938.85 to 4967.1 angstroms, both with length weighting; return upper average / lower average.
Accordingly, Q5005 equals 1.0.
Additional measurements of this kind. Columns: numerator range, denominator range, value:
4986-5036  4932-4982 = 0.96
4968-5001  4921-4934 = 1.13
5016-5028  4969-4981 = 0.89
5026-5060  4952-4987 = 1.00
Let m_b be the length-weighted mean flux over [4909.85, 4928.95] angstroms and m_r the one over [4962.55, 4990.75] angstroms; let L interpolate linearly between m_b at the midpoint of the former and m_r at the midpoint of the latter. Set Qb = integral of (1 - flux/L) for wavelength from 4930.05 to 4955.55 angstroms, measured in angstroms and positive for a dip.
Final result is -1.76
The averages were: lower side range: 11.4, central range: 12.4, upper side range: 11.9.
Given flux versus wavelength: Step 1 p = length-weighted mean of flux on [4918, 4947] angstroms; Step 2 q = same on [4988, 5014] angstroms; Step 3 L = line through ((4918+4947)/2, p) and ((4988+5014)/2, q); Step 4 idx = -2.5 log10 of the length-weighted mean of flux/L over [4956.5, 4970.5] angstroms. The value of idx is 0.00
